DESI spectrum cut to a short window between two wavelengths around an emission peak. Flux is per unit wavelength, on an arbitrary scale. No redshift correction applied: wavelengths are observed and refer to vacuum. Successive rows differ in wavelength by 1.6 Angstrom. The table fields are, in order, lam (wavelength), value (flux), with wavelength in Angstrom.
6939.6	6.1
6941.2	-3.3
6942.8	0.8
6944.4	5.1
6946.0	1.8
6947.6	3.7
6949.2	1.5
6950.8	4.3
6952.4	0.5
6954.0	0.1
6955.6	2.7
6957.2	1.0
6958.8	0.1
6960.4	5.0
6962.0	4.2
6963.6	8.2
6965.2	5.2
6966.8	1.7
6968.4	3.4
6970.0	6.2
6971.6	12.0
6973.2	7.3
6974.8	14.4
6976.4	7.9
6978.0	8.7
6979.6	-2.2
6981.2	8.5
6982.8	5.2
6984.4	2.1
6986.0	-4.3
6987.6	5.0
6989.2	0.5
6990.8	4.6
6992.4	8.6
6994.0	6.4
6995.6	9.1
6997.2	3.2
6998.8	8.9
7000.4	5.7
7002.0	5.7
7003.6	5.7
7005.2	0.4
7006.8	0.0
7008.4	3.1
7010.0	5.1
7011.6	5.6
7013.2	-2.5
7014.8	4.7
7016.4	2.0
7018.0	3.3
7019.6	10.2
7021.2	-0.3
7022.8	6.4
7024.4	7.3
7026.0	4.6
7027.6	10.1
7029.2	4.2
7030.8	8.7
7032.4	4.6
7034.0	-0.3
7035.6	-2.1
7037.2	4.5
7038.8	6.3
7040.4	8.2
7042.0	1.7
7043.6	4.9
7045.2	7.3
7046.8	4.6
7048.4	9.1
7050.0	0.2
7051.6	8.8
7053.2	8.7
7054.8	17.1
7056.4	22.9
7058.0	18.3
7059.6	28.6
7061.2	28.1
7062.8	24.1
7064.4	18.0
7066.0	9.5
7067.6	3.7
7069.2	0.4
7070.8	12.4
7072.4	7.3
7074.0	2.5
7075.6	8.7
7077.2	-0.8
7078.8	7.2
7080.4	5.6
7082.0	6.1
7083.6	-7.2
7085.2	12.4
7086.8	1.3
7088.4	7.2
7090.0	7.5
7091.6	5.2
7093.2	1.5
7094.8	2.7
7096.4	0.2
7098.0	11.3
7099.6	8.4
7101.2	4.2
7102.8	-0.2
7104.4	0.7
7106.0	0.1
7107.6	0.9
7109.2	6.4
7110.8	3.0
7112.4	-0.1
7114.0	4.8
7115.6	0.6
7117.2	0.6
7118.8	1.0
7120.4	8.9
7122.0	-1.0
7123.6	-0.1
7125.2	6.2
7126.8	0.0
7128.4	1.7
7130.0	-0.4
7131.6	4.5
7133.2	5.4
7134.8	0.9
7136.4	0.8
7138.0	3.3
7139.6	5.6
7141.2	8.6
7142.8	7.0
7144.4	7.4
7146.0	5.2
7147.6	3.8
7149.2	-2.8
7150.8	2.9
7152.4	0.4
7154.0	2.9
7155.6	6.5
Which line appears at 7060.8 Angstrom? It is [O II] 3727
